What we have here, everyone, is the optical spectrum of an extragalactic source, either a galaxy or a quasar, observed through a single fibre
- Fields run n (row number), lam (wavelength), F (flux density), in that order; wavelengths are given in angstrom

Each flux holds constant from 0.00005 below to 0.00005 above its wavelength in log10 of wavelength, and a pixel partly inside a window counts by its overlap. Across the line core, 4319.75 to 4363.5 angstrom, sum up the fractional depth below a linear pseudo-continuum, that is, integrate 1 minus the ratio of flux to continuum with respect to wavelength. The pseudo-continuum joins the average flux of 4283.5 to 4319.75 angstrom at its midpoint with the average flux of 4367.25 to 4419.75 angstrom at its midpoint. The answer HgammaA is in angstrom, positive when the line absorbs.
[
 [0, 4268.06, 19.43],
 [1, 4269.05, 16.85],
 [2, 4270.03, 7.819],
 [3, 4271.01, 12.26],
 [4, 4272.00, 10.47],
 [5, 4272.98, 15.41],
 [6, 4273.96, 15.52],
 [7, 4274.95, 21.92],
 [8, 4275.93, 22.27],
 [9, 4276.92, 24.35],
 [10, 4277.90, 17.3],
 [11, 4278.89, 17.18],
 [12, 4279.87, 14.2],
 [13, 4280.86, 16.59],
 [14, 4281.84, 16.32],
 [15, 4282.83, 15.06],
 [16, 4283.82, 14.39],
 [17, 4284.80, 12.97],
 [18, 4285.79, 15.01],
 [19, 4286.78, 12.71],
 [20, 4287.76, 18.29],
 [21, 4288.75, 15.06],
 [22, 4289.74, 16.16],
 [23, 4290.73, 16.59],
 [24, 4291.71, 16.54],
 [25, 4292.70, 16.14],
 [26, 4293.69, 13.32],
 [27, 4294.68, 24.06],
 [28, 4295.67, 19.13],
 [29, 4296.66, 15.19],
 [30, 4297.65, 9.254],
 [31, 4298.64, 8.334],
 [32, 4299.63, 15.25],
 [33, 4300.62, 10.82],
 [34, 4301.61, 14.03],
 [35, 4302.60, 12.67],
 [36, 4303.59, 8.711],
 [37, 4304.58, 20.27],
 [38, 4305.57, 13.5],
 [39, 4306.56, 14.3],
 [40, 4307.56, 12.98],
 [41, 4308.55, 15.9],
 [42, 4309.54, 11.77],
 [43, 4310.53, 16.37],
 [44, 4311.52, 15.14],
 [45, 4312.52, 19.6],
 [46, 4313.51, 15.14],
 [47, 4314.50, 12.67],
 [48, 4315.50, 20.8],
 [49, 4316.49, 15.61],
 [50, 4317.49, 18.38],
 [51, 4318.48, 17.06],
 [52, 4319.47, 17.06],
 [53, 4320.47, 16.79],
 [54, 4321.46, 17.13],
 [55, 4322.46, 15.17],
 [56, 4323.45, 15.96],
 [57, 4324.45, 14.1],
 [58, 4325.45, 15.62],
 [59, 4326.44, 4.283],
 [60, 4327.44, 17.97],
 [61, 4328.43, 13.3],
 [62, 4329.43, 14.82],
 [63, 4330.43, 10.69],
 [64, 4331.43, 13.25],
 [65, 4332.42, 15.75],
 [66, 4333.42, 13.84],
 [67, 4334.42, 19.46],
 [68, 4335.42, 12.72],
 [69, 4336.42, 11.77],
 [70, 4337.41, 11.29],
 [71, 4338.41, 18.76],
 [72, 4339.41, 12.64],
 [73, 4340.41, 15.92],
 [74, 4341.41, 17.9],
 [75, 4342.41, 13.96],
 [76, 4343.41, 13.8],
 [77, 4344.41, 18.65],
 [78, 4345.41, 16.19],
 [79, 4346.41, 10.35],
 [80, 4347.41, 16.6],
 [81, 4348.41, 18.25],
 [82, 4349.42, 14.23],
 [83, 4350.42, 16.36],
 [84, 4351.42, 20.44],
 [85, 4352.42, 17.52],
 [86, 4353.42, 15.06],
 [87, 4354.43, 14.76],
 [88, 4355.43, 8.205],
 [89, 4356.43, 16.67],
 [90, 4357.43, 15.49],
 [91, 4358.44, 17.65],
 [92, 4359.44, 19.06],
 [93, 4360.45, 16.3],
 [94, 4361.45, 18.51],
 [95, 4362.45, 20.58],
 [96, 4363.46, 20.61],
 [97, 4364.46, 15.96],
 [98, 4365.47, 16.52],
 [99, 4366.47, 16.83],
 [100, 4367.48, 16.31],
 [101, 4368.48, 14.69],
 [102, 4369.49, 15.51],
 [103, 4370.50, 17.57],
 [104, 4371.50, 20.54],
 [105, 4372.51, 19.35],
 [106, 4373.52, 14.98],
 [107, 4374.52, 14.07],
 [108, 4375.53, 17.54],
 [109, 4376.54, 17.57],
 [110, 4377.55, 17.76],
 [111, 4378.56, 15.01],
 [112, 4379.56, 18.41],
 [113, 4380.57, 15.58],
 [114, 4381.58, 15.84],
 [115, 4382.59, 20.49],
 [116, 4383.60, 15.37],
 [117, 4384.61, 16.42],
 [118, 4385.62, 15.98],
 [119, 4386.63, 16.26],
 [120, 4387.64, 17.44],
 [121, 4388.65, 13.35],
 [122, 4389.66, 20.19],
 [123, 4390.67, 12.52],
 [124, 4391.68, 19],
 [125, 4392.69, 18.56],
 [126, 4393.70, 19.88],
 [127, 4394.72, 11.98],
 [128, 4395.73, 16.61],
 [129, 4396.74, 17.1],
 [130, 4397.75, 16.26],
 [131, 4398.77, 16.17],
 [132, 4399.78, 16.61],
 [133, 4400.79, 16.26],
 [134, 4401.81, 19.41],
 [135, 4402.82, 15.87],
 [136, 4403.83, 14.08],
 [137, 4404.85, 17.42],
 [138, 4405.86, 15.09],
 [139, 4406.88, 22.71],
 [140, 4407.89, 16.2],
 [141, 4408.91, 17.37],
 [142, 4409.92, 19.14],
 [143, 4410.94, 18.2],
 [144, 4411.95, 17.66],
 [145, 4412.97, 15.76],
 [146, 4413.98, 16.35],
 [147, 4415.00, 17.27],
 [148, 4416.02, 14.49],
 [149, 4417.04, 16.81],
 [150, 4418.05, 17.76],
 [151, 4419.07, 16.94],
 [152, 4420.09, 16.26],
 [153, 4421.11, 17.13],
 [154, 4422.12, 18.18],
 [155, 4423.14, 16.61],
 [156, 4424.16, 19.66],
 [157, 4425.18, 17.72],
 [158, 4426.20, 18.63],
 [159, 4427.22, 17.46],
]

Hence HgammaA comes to 1.5 angstrom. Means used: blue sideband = 15.2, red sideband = 16.8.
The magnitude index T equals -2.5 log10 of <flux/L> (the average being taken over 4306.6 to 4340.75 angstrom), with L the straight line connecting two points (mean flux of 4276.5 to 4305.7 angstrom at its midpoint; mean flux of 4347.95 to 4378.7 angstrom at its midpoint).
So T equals 0.07 mag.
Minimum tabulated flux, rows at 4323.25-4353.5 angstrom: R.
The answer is 4.283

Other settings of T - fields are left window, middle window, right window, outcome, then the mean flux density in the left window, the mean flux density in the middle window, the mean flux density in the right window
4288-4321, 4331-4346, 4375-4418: 0.06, 15.3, 15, 16.9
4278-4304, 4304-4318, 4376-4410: -0.04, 14.8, 15.8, 16.9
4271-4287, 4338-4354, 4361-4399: 0.05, 16.3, 16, 16.9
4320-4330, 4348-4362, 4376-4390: -0.04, 14.5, 16.3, 16.8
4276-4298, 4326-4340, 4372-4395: 0.21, 16.3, 13.7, 16.7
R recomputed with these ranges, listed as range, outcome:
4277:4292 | 12.71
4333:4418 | 8.205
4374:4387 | 14.07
